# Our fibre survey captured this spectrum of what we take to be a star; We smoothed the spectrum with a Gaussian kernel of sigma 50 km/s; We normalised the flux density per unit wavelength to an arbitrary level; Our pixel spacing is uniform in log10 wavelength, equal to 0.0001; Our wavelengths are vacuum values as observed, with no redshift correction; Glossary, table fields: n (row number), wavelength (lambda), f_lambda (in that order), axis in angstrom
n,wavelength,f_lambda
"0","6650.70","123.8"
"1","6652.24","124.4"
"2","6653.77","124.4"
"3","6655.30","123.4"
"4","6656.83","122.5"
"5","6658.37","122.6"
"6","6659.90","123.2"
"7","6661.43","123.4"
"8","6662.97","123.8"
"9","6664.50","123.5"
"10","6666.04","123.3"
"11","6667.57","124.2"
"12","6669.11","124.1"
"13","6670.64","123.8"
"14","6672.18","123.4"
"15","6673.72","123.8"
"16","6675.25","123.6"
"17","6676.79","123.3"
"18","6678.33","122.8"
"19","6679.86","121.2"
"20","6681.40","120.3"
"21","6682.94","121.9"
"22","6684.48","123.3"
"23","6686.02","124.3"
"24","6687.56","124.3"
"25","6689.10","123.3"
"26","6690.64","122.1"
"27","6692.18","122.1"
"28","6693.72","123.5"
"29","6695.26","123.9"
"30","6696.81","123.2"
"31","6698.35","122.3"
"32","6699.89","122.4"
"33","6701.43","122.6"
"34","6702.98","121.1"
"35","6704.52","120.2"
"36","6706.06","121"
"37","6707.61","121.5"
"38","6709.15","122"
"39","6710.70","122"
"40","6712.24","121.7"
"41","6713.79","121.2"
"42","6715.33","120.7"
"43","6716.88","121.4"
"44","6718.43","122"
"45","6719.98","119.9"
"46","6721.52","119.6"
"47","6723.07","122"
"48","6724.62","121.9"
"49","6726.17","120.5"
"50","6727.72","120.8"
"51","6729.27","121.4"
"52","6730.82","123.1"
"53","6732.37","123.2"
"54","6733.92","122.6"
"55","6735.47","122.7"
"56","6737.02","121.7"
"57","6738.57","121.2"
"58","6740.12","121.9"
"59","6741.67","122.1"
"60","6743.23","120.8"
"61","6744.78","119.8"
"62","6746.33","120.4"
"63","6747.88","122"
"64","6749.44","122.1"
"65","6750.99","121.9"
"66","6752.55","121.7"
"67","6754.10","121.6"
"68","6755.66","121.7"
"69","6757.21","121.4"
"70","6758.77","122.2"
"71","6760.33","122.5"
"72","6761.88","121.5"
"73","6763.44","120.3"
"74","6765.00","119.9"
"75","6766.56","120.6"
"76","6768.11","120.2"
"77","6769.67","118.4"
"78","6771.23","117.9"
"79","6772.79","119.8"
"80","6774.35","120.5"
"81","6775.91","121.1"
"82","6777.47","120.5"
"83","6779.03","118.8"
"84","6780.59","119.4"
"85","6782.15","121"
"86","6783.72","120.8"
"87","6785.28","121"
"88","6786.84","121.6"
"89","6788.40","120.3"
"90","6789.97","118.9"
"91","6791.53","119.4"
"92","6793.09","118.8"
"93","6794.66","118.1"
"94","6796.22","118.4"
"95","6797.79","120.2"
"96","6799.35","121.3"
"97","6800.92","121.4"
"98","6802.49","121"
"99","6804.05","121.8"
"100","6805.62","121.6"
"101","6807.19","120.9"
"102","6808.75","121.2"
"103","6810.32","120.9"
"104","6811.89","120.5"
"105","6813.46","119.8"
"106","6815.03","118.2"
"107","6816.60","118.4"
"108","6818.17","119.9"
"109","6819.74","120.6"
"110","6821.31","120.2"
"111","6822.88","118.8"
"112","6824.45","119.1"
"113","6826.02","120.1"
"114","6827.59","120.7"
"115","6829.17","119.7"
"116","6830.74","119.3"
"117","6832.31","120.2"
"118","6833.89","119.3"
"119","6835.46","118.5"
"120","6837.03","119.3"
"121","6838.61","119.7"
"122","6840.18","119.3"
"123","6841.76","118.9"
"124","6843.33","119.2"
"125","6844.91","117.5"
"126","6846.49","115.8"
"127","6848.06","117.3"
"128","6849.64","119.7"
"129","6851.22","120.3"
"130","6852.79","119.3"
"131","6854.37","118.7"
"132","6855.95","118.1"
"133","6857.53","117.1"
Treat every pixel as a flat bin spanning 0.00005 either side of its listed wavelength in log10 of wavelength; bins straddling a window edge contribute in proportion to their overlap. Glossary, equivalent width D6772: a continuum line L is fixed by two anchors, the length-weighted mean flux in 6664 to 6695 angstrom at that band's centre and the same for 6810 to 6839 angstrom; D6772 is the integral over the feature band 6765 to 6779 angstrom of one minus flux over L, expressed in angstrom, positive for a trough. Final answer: 0.1 angstrom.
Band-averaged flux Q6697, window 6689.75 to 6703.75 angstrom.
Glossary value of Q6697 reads 123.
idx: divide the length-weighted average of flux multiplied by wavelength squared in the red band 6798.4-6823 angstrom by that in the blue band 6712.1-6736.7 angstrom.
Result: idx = 1.02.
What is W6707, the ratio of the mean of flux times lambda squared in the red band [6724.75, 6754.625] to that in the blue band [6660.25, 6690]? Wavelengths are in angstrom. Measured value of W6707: 1.0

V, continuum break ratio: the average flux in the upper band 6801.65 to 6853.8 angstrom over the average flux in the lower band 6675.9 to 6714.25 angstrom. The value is 0.98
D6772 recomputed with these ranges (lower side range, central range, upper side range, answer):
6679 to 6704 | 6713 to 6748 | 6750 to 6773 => 0.05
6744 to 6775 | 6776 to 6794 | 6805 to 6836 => 0.06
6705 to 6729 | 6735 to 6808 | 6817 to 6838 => -0.16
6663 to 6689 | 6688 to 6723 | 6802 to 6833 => 0.22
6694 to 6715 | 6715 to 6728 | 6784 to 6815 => 0.07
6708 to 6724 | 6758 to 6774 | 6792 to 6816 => 0.05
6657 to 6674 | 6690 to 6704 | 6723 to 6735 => 0.02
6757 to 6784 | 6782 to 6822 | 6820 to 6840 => -0.09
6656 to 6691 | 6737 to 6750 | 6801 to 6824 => 0.04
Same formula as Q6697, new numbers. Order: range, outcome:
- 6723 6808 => 121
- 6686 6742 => 122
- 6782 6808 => 120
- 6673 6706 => 123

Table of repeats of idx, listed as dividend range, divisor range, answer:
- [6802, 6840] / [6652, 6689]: 1.02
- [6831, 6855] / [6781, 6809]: 1.00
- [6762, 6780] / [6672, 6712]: 1.00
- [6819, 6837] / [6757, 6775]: 1.01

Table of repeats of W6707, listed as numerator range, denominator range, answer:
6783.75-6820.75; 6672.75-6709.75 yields 1.01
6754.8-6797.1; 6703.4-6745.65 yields 1.00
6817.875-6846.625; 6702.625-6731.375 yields 1.02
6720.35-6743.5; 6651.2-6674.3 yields 1.01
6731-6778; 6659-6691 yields 1.01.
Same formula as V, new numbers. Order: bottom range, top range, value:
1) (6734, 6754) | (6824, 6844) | 0.98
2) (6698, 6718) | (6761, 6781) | 0.99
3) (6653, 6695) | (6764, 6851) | 0.97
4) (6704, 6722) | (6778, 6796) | 0.99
